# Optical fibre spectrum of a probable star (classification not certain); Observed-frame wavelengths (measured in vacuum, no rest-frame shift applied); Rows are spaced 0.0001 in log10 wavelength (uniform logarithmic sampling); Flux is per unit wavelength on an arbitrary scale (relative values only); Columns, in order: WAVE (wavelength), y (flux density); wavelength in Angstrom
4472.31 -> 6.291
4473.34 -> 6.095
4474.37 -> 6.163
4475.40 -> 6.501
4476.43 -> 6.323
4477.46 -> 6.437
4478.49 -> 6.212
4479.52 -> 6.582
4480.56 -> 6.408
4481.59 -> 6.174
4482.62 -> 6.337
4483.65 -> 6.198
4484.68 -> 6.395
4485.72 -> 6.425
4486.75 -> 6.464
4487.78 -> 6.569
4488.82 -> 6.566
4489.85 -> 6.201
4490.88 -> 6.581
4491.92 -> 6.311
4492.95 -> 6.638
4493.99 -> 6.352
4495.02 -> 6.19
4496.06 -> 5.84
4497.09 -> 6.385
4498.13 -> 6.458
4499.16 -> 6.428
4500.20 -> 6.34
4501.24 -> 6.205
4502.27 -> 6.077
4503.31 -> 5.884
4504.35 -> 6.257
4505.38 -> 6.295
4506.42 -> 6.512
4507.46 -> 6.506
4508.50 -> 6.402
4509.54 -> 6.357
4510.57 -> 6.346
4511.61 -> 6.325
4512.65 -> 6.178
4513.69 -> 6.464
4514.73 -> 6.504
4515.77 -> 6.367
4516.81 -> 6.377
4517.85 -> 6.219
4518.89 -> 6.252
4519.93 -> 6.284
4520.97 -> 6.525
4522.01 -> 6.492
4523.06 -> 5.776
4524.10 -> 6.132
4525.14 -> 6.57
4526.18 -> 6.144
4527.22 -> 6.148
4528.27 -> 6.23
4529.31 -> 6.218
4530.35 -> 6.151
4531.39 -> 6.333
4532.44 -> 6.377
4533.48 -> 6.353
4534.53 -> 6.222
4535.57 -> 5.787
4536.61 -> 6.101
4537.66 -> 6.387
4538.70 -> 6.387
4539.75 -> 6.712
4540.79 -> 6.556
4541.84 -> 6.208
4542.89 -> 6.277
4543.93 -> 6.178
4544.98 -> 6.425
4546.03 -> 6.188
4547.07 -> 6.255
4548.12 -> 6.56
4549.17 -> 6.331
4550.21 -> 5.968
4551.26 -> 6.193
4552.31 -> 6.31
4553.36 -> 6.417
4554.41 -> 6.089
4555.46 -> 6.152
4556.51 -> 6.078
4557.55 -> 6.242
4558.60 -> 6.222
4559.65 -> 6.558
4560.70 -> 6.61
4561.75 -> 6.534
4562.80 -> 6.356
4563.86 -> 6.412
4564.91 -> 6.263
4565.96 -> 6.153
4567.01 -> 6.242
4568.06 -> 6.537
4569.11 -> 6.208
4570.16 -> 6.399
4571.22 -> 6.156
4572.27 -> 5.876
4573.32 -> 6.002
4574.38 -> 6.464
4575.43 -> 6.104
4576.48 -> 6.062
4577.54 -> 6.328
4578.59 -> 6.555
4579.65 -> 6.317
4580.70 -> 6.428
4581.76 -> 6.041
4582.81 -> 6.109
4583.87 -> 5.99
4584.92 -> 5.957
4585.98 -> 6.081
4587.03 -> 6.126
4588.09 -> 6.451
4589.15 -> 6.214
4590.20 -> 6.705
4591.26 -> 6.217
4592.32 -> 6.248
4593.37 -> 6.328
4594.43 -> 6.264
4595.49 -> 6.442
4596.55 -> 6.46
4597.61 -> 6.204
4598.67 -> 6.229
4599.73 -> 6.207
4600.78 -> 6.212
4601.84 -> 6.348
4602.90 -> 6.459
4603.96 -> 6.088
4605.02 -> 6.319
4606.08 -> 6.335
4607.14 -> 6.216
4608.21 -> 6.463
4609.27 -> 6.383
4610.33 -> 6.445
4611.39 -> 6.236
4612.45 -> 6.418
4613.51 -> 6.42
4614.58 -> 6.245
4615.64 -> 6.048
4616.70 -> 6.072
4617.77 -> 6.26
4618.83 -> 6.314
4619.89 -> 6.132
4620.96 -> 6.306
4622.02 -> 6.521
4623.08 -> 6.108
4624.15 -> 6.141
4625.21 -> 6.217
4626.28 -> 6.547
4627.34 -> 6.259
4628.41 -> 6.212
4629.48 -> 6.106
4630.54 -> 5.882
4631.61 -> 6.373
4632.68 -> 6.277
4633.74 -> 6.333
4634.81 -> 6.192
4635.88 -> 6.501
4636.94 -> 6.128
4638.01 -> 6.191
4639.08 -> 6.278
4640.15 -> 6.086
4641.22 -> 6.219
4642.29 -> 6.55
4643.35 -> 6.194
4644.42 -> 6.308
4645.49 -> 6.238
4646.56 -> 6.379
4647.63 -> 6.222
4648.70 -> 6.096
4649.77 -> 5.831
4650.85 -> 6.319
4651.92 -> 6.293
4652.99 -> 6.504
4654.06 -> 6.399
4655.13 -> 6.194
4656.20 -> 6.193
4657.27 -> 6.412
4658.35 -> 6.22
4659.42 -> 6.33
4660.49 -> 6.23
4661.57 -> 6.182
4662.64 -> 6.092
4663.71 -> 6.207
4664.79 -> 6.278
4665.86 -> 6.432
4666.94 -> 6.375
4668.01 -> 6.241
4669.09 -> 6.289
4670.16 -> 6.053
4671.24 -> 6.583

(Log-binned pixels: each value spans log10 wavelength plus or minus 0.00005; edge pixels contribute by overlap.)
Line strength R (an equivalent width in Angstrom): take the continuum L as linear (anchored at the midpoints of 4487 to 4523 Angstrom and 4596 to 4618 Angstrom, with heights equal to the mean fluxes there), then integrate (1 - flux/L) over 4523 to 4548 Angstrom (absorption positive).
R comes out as 0.2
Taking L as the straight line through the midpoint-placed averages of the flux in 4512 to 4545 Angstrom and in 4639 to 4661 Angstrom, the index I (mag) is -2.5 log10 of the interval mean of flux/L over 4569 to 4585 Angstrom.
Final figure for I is 0.01 mag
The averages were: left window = 6.29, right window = 6.26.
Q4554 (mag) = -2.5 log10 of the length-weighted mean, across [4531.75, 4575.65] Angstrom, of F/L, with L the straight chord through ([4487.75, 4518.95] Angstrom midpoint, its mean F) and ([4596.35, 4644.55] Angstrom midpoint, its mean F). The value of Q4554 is 0.00 mag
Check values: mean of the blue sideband 6.33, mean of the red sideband 6.27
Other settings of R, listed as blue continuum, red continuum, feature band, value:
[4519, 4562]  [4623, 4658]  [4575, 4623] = -0.1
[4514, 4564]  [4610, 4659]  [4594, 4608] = -0.1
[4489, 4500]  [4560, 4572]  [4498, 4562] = 0.5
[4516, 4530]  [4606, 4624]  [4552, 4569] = -0.1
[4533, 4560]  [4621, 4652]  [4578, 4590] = 0.1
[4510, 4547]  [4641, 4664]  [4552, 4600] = 0.1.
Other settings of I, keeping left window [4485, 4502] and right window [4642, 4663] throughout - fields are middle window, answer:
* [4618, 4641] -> 0.005 mag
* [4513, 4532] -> 0.011 mag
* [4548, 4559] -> 0.018 mag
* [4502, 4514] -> 0.010 mag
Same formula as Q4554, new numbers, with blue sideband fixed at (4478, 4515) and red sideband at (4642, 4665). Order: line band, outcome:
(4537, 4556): 0.001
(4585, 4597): -0.003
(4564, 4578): 0.014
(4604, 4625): 0.000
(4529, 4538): 0.019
